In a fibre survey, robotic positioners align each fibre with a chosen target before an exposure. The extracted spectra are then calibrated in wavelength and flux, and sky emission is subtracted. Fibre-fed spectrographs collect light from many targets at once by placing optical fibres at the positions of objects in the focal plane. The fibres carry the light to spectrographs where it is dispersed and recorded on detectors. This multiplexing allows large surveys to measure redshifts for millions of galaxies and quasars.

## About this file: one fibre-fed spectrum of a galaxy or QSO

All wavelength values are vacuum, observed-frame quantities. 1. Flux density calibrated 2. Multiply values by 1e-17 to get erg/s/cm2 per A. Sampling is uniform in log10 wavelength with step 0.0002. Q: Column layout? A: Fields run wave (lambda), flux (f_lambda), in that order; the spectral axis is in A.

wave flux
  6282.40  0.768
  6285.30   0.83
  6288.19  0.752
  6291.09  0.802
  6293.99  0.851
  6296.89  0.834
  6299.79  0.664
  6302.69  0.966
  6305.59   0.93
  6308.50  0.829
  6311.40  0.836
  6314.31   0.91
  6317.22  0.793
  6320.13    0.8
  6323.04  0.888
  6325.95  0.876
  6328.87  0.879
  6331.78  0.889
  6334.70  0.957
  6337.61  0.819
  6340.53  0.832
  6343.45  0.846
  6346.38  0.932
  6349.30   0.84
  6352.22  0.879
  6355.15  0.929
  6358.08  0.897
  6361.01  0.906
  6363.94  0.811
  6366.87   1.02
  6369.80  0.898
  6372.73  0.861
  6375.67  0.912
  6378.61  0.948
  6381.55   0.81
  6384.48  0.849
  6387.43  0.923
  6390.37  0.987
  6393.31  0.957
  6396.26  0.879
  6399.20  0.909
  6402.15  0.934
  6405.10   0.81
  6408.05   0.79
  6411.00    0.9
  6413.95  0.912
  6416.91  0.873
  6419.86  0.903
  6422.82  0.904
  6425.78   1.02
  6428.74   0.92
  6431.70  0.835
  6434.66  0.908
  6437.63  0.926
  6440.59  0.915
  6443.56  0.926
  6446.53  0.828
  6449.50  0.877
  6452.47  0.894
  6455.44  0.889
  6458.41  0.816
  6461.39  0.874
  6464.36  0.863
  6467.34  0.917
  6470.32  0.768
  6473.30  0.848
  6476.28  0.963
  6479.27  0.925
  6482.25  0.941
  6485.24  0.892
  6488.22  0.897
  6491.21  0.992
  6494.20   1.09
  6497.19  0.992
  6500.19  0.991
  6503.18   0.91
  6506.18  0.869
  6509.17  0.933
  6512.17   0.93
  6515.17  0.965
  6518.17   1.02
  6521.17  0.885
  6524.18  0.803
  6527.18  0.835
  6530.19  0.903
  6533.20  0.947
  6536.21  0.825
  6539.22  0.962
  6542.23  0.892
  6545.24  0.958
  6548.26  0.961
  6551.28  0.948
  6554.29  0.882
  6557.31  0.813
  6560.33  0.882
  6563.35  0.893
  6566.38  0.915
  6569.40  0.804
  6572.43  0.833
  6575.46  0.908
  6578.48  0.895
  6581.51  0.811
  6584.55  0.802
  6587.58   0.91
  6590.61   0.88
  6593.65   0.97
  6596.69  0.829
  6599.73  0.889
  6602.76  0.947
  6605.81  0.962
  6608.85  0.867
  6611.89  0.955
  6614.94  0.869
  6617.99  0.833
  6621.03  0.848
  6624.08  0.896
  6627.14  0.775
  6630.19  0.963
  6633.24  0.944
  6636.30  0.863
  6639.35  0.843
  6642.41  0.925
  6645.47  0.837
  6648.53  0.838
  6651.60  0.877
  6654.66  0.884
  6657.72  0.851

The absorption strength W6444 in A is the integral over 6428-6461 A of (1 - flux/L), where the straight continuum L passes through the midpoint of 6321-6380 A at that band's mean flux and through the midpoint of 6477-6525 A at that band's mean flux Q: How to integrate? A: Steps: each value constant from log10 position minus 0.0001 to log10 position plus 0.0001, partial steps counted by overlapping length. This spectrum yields 1.38 A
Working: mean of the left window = 0.89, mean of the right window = 0.942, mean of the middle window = 0.884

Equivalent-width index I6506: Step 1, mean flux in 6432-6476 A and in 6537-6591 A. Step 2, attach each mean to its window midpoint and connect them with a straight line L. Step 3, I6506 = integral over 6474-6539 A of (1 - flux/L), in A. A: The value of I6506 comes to -3.5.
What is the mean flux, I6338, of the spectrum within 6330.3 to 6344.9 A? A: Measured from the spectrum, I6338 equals 0.869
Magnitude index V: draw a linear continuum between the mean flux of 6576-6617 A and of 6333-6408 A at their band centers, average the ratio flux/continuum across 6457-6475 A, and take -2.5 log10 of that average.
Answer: 0.05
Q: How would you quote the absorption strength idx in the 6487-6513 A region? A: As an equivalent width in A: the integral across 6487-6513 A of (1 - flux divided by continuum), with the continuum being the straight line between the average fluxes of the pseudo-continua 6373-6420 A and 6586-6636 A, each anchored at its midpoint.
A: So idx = -1.8 A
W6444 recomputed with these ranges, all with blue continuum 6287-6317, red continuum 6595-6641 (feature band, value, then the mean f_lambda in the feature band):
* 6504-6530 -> -1.0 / 0.905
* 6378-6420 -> -1.9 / 0.891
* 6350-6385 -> -1.9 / 0.893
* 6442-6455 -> -0.3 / 0.882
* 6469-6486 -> -0.5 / 0.89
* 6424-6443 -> -1.4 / 0.921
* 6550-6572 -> 0.1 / 0.874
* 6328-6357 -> -1.3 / 0.881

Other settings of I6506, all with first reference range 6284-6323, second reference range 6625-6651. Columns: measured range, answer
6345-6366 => -1.2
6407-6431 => -1.6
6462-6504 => -3.5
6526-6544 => -0.7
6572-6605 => -0.6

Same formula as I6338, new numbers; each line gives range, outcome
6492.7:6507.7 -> 0.97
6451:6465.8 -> 0.868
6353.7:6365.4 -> 0.885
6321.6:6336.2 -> 0.898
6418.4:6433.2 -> 0.916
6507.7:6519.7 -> 0.962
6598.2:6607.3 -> 0.932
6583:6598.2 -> 0.878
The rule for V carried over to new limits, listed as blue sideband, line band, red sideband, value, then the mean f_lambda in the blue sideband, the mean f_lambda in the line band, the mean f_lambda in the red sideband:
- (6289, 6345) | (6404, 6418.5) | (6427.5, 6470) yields 0.02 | 0.852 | 0.859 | 0.881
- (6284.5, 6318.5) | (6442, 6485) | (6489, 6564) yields 0.02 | 0.833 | 0.881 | 0.923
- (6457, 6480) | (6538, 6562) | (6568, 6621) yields -0.04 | 0.87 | 0.912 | 0.88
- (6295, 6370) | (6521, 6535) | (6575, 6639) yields 0.01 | 0.871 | 0.872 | 0.885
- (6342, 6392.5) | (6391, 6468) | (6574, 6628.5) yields 0.00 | 0.898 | 0.892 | 0.881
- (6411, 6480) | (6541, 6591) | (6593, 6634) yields 0.01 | 0.891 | 0.882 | 0.894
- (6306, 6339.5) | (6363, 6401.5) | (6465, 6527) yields -0.03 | 0.863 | 0.907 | 0.924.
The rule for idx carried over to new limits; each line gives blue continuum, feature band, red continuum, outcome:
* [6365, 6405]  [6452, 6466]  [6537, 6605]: 0.6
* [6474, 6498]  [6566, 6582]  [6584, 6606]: 0.9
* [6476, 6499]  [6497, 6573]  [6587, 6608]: 2.8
